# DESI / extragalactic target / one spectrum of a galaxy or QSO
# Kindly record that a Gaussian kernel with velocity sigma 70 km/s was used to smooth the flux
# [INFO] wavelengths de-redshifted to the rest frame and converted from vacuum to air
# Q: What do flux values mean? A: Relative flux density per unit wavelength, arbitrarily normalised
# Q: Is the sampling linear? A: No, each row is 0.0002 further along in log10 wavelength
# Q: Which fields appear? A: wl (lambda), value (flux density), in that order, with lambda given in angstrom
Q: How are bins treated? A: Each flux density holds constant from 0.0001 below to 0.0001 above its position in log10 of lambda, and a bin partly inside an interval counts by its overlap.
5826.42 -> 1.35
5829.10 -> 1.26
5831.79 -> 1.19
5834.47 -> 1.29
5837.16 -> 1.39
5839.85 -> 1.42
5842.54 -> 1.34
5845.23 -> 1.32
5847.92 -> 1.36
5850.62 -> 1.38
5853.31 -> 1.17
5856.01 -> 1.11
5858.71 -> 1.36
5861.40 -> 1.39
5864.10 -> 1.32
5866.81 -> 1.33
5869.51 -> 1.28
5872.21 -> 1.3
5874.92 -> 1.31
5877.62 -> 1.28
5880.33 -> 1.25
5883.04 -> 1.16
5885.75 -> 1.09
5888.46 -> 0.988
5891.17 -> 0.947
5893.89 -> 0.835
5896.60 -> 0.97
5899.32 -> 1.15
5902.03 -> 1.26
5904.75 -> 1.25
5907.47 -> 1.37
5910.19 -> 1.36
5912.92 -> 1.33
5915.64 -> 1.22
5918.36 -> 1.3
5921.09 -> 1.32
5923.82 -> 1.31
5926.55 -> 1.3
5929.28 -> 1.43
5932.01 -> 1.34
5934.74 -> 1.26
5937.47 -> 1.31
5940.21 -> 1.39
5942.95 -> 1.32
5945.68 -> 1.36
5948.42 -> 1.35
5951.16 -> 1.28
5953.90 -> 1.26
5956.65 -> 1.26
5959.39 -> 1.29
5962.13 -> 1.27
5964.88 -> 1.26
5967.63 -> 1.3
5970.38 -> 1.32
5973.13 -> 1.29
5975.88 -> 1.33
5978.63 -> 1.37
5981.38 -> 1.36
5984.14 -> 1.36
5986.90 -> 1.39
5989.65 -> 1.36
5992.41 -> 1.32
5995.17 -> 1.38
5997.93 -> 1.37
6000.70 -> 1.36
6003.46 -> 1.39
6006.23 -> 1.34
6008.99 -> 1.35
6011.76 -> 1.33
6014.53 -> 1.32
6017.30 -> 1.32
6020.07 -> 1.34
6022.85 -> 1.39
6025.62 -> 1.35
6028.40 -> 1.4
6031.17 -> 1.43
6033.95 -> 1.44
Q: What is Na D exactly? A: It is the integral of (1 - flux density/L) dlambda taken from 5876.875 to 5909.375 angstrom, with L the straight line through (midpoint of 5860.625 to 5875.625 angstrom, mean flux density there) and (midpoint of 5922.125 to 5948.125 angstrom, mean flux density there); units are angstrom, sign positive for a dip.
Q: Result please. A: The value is 4.8 angstrom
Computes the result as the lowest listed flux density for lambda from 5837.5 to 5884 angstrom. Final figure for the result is 1.11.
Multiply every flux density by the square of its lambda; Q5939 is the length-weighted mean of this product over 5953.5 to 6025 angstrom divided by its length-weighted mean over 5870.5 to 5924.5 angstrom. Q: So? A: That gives 1.1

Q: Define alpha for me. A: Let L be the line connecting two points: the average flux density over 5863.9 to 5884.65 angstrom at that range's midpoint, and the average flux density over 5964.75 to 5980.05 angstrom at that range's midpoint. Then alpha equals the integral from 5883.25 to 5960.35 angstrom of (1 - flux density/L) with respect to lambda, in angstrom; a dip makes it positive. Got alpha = 3.07 angstrom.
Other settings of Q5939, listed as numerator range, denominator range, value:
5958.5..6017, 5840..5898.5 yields 1.14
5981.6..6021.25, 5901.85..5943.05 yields 1.05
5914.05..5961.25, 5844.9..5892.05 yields 1.08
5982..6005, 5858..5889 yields 1.13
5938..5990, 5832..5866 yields 1.04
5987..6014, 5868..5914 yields 1.19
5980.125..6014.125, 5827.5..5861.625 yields 1.10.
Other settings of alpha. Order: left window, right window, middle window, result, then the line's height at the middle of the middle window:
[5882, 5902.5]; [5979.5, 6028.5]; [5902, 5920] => -3.45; 1.09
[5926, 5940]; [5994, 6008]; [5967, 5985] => 0.29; 1.36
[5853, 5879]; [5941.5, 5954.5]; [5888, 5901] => 3.15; 1.3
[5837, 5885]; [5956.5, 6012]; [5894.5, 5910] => 1.38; 1.31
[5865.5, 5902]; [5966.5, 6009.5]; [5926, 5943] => -1.25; 1.25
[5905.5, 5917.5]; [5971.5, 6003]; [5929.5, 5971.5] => 0.87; 1.34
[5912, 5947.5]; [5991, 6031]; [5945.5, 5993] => 0.78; 1.34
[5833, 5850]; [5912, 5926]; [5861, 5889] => 1.70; 1.33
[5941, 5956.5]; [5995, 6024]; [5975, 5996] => -0.36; 1.34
